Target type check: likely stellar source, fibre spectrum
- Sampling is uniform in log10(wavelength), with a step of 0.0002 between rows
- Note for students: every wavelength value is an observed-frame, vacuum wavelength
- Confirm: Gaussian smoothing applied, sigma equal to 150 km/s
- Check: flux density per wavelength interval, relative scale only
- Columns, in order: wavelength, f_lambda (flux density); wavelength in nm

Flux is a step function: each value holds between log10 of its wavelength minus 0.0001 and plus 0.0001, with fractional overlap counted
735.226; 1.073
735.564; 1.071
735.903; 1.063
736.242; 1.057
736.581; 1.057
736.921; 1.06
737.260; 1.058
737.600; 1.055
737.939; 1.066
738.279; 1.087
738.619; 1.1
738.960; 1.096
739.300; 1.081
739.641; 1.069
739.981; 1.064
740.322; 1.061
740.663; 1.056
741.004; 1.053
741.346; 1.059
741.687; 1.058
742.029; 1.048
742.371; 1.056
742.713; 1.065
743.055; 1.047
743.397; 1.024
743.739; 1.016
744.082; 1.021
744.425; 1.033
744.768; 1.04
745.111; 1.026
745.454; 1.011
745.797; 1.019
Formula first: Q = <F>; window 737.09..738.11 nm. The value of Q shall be 1.06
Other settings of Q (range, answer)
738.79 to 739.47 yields 1.09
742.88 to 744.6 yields 1.03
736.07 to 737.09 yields 1.06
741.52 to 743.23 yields 1.05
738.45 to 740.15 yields 1.08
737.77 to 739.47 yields 1.09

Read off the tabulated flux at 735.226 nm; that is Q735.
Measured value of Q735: 1.073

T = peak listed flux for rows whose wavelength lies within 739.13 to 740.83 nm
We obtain 1.081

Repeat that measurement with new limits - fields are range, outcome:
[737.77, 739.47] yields 1.1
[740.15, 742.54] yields 1.061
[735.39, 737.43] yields 1.071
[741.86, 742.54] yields 1.056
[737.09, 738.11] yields 1.066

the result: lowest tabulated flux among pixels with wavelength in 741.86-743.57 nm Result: 1.024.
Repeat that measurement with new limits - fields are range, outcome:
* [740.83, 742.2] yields 1.048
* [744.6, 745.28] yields 1.026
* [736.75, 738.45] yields 1.055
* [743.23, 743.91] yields 1.016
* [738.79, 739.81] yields 1.069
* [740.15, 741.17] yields 1.053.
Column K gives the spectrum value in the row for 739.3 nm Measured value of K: 1.081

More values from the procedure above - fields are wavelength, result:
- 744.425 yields 1.033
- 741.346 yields 1.059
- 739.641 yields 1.069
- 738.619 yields 1.1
